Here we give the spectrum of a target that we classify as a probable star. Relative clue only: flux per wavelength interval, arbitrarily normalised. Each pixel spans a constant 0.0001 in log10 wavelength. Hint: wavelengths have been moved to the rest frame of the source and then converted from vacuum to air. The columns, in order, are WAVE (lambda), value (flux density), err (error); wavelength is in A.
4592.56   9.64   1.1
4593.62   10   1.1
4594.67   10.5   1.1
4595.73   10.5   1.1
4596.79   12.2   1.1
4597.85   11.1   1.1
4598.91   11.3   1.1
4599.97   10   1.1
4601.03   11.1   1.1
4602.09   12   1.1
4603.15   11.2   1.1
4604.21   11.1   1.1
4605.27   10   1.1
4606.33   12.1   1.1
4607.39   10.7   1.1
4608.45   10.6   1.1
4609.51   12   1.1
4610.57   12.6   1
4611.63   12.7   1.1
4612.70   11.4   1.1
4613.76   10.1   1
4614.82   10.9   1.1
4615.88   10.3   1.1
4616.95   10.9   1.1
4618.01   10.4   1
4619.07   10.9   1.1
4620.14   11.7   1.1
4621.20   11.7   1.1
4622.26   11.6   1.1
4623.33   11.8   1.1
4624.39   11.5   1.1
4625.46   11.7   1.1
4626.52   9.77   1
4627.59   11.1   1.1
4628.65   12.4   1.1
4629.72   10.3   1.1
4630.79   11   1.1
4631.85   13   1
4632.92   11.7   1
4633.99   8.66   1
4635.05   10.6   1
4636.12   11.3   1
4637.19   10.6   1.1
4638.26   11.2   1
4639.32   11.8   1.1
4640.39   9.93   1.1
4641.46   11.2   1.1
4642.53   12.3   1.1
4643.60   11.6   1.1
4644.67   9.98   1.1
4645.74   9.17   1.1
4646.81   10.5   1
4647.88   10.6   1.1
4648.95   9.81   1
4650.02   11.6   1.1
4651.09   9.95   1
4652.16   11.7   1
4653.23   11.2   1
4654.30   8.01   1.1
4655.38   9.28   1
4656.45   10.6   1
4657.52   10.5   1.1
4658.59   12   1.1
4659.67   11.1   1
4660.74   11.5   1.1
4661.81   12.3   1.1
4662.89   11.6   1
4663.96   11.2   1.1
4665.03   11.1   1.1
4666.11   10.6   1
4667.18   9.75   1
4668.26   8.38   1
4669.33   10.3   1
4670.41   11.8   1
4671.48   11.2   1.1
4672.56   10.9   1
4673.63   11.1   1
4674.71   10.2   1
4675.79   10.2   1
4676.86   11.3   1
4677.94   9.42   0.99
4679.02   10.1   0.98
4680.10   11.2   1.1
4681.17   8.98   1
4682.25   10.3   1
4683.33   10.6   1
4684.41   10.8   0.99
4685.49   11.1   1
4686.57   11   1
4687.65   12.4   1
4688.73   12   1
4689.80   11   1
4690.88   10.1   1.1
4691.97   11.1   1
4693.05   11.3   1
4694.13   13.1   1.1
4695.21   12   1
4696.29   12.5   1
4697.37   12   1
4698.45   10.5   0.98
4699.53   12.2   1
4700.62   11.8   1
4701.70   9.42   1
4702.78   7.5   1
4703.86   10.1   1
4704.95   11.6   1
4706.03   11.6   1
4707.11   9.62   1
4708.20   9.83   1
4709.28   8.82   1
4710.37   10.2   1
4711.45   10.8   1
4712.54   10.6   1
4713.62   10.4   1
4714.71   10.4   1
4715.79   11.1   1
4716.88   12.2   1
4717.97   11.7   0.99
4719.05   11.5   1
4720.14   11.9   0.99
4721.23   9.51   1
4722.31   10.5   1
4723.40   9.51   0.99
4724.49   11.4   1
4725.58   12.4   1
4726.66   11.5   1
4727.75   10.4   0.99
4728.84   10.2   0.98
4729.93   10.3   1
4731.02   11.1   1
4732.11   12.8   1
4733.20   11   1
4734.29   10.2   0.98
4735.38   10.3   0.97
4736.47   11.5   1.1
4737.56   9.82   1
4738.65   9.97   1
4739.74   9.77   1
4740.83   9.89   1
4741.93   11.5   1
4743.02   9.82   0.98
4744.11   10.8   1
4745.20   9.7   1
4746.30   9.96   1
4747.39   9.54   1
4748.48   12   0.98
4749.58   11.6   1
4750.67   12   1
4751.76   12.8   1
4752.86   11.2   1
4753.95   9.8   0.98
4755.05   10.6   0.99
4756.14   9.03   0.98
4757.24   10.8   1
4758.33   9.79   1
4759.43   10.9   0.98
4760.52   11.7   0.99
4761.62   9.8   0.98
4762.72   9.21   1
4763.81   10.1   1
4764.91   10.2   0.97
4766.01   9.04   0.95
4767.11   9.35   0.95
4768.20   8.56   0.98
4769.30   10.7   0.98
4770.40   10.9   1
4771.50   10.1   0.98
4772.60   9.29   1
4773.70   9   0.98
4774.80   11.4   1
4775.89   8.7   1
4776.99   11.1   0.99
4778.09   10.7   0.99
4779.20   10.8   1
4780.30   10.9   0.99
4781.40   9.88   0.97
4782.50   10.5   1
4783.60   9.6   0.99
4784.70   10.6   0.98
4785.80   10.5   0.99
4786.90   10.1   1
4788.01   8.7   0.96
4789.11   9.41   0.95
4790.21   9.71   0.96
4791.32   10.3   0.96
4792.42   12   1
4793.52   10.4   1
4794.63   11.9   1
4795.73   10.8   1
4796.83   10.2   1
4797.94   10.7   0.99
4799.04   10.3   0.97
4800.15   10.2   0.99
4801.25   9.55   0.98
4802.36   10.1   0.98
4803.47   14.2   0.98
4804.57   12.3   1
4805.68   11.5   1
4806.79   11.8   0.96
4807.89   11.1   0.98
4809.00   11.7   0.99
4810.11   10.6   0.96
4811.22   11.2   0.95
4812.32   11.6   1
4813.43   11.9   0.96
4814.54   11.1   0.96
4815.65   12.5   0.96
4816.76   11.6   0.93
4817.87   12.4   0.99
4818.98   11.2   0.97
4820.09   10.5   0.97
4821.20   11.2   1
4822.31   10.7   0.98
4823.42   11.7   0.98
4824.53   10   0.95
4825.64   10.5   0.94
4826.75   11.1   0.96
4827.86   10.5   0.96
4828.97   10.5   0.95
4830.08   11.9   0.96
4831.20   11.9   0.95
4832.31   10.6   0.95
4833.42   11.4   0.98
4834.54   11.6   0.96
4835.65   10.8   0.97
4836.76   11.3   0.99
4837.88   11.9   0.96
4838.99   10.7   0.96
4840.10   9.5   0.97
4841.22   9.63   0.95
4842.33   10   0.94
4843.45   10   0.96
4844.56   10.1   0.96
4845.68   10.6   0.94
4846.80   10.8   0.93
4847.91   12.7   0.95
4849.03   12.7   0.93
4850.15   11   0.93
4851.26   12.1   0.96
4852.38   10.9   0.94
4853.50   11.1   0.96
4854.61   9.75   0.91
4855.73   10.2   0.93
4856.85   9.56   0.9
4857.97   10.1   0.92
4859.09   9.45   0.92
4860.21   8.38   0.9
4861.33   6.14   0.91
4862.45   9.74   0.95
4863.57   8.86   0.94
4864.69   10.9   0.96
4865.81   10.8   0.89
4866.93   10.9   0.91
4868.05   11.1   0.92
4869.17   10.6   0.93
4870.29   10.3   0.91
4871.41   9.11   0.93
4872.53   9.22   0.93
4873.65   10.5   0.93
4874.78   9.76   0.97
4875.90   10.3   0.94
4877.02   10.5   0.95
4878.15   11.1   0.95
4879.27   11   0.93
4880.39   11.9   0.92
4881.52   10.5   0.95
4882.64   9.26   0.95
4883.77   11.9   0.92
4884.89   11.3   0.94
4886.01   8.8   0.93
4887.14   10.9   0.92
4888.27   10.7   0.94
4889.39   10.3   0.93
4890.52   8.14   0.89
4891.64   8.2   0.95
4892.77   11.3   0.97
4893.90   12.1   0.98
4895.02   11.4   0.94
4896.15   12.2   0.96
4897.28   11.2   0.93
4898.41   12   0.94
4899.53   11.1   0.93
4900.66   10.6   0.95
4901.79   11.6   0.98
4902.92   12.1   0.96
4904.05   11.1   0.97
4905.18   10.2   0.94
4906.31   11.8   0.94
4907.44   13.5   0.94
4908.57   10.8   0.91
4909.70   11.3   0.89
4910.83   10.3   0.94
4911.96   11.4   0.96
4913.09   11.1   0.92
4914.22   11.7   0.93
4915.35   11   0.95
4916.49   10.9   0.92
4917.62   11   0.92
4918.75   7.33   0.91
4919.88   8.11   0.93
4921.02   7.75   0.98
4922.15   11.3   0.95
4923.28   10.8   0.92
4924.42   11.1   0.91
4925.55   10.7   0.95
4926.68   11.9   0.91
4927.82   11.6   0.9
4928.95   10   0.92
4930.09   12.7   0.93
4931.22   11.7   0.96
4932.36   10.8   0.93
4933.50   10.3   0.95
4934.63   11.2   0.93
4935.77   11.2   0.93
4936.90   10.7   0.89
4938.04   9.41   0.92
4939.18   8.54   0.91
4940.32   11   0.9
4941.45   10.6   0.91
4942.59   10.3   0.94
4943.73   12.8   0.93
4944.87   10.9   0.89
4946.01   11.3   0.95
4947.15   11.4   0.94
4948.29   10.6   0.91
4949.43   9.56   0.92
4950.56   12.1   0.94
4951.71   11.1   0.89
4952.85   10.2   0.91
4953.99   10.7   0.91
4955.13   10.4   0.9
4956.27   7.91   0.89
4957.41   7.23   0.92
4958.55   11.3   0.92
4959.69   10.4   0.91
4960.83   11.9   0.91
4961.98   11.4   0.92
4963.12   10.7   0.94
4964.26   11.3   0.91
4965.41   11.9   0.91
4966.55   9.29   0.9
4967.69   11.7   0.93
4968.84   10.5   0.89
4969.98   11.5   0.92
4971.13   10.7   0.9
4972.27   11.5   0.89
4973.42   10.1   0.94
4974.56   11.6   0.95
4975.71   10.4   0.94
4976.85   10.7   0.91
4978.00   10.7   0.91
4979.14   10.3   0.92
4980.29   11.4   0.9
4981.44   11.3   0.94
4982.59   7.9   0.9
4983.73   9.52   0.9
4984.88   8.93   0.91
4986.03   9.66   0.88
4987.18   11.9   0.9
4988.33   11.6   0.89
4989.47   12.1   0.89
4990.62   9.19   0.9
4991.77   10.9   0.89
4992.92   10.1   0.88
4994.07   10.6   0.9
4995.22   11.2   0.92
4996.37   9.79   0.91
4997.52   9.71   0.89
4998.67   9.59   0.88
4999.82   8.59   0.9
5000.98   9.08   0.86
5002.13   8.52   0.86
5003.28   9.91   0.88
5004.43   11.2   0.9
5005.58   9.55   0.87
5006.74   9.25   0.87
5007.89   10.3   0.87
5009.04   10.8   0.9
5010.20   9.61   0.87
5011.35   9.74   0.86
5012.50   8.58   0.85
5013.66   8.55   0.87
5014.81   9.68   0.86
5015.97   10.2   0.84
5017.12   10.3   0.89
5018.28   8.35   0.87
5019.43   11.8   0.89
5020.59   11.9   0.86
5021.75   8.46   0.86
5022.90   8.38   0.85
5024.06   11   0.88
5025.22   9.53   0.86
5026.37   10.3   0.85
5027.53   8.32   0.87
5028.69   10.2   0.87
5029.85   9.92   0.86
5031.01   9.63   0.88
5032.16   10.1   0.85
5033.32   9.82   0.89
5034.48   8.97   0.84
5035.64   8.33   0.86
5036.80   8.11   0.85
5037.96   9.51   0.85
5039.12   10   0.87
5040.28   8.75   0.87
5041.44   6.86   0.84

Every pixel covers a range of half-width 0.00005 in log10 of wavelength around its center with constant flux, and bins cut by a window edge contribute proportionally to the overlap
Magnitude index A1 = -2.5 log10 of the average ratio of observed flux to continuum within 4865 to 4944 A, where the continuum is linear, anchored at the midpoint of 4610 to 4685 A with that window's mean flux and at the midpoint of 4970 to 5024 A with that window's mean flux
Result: -0.042 mag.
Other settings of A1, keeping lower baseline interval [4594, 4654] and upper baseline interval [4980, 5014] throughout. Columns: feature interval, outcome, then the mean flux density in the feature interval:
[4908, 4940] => -0.04 mag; 10.6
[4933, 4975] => -0.06 mag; 10.7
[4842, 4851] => -0.07 mag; 11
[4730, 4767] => 0.02 mag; 10.5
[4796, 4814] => -0.07 mag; 11.2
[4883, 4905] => -0.06 mag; 10.9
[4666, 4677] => 0.04 mag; 10.5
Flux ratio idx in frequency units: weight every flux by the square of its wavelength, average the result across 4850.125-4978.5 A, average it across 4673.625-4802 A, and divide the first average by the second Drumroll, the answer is 1.1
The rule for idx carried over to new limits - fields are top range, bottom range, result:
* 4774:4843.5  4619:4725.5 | 1.06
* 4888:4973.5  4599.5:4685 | 1.12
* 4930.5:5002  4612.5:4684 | 1.11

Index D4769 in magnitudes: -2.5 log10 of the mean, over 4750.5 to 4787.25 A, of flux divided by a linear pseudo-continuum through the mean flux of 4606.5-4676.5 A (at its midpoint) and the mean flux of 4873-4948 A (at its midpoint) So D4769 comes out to 0.061 mag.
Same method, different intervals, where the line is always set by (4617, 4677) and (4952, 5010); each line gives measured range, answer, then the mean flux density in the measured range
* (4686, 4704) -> -0.040 mag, 11.2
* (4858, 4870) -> 0.086 mag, 9.72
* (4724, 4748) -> 0.010 mag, 10.6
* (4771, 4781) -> 0.047 mag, 10.2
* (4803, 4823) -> -0.098 mag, 11.6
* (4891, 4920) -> -0.056 mag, 11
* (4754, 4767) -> 0.066 mag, 10.1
